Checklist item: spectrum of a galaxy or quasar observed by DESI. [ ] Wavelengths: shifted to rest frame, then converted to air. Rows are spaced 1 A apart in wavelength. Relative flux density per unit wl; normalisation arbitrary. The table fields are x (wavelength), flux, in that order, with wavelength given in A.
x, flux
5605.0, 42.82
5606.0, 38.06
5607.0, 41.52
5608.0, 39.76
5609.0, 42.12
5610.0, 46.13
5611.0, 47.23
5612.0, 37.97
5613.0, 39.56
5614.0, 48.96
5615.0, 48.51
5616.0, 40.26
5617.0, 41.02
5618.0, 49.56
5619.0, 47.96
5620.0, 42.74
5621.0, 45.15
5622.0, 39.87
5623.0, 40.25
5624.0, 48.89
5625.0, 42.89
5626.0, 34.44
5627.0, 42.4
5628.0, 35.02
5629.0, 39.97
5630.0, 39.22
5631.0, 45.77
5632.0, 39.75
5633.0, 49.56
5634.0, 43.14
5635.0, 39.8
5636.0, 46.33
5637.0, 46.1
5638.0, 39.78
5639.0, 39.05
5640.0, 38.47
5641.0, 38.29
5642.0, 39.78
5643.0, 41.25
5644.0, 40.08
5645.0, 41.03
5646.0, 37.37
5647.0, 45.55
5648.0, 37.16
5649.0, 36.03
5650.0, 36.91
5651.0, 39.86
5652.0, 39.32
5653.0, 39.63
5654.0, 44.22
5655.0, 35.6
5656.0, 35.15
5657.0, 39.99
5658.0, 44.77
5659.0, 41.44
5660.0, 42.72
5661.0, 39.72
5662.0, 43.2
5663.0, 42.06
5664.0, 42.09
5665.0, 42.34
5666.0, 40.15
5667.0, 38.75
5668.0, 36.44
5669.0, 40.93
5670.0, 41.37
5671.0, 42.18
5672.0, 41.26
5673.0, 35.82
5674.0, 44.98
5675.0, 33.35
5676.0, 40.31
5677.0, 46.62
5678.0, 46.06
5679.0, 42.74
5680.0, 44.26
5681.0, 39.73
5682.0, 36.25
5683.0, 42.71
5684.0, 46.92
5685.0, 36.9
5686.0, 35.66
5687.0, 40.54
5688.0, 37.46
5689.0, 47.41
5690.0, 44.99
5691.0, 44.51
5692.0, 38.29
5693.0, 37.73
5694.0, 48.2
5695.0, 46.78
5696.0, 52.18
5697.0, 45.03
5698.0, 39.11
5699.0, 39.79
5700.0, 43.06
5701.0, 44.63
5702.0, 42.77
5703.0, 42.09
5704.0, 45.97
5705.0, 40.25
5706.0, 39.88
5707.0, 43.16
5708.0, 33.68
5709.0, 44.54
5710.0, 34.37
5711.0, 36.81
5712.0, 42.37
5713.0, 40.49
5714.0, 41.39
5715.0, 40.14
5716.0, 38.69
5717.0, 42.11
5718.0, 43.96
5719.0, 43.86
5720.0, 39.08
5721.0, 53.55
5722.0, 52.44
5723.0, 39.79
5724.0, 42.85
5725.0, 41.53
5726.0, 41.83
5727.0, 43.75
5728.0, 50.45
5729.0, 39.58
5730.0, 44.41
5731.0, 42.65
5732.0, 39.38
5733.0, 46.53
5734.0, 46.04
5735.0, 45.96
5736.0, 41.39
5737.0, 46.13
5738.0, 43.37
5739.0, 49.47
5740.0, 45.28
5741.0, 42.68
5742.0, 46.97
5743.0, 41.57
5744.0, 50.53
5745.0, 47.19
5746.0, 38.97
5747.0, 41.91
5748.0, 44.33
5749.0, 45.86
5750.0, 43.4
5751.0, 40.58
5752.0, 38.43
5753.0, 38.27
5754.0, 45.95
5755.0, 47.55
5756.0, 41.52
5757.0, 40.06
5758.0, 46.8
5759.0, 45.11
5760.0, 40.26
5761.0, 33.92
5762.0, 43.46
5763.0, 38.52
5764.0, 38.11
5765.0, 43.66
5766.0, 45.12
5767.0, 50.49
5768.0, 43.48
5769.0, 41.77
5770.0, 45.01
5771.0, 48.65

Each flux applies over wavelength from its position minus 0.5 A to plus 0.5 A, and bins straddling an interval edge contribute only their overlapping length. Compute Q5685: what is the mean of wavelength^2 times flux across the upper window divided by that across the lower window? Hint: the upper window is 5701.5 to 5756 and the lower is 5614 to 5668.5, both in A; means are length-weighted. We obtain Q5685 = 1.1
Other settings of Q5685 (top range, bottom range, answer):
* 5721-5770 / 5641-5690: 1.11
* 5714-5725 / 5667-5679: 1.08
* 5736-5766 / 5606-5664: 1.08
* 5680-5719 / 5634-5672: 1.05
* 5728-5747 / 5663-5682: 1.11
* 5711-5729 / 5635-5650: 1.10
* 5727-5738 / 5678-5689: 1.10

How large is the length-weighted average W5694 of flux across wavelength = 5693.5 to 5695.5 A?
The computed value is 47.5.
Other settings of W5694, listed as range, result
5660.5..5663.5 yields 41.7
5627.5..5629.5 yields 37.5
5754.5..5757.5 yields 43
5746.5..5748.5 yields 43.1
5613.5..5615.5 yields 48.7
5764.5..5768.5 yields 45.7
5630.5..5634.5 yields 44.6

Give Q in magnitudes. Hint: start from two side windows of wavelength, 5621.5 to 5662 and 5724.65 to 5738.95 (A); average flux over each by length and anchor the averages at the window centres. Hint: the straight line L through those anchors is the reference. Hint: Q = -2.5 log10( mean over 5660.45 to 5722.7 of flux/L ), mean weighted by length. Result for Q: 0.018 mag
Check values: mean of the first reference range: 40.7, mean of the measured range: 41.8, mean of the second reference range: 44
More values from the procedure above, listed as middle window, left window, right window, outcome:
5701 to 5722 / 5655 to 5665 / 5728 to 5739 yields 0.04 mag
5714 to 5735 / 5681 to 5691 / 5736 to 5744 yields 0.01 mag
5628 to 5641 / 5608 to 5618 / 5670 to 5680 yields 0.03 mag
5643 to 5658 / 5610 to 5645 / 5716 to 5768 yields 0.09 mag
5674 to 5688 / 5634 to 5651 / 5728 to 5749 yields 0.03 mag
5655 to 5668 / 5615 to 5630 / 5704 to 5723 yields 0.04 mag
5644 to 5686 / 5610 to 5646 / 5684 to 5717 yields 0.04 mag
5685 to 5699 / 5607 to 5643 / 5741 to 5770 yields 0.00 mag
